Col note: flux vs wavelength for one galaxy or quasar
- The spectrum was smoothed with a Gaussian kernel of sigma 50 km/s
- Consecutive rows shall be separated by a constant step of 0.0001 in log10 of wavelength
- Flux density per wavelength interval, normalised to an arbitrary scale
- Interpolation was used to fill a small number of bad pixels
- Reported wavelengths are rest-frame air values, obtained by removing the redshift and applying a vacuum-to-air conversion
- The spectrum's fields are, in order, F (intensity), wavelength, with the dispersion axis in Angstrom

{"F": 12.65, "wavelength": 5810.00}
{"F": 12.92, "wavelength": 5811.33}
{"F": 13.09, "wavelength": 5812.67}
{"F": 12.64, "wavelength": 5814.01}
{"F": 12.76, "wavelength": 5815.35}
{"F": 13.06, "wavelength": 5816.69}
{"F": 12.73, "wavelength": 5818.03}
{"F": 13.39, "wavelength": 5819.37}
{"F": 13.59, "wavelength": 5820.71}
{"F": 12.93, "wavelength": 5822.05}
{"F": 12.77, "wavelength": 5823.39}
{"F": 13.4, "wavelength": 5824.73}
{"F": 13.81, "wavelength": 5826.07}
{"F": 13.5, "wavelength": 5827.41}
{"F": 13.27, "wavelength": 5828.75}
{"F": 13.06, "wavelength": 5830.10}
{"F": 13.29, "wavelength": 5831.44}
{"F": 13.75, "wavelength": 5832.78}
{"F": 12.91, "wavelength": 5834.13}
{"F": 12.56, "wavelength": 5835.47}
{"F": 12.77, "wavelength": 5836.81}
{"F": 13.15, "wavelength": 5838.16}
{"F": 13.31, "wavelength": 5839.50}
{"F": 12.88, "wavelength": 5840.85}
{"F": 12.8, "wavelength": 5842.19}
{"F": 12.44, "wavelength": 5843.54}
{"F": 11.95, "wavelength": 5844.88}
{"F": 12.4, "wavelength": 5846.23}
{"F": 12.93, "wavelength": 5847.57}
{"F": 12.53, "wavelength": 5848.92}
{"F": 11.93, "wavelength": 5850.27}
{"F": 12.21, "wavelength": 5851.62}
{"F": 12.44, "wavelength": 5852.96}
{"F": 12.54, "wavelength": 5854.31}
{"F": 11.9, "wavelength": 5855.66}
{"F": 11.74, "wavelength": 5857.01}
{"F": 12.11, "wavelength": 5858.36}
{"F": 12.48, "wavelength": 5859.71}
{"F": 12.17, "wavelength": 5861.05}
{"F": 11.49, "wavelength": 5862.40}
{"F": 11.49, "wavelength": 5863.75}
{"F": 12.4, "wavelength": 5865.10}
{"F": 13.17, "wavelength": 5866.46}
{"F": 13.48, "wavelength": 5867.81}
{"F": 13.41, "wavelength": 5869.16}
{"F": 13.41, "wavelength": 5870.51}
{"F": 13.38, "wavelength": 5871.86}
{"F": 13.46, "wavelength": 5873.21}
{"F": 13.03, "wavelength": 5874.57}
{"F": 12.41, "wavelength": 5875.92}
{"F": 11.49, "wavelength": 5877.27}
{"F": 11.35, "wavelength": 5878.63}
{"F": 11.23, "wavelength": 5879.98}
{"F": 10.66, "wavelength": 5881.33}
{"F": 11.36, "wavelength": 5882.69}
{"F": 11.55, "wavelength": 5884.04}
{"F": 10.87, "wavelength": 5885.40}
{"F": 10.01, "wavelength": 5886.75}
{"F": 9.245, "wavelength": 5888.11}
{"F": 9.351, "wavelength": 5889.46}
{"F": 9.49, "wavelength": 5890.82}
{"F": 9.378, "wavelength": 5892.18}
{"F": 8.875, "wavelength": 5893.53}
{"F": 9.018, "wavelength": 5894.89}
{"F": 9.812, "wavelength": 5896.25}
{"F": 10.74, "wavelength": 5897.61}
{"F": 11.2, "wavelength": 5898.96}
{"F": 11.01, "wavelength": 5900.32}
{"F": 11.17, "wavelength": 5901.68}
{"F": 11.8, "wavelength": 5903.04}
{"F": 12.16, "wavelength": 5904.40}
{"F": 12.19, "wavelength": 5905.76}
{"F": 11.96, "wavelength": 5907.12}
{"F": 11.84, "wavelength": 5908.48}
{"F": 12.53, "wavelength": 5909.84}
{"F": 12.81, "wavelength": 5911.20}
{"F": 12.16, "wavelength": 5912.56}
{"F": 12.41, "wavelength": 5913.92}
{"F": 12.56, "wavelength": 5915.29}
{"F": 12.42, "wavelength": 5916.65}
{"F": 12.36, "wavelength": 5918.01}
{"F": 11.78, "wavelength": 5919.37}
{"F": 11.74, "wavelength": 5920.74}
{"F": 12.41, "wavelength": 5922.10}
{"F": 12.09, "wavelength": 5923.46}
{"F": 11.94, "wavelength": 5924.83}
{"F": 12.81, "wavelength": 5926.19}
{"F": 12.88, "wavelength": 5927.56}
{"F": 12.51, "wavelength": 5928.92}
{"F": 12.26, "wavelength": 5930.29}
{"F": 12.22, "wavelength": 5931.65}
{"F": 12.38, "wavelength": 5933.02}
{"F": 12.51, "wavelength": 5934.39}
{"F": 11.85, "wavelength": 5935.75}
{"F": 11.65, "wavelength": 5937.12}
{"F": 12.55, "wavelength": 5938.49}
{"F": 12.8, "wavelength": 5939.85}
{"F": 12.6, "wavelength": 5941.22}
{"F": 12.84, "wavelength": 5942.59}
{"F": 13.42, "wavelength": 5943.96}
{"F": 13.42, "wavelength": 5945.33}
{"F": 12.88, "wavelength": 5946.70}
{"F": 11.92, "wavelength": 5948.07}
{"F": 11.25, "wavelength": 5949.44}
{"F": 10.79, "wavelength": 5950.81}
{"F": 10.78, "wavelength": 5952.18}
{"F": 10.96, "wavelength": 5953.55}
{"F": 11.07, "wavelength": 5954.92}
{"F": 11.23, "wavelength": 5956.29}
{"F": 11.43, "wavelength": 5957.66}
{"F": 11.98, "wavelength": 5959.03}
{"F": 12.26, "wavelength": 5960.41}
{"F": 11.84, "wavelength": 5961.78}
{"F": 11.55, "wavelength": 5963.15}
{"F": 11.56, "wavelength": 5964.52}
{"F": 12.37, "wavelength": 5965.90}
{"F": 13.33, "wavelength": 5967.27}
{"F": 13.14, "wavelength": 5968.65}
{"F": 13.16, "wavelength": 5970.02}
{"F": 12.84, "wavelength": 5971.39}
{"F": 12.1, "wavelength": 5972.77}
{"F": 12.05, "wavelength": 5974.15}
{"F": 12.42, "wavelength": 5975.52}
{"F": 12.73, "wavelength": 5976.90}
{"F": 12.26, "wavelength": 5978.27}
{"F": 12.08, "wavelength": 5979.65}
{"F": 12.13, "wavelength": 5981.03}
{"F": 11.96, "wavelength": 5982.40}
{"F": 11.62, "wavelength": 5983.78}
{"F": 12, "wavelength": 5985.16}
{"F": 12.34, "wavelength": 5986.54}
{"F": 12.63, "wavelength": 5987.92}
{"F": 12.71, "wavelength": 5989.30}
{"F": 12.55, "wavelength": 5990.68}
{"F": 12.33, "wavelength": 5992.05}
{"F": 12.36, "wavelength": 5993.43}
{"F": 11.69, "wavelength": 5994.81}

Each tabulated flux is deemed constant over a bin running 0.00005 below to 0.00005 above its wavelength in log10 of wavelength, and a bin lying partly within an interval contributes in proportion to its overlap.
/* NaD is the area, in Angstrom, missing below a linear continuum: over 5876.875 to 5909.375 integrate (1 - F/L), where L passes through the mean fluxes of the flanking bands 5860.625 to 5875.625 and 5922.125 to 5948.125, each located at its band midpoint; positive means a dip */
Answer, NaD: 4.99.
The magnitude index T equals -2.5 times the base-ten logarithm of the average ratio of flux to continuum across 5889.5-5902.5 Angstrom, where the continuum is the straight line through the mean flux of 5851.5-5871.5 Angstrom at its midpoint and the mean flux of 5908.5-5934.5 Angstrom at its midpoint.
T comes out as 0.23 mag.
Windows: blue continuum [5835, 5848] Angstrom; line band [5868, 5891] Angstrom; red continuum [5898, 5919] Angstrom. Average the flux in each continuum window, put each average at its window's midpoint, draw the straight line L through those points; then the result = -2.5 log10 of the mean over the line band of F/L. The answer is 0.07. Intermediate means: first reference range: 12.7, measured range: 11.6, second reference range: 12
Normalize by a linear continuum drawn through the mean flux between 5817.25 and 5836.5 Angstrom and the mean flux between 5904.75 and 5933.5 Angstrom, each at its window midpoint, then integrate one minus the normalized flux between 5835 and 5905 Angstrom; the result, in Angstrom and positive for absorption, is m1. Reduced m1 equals 5.6 Angstrom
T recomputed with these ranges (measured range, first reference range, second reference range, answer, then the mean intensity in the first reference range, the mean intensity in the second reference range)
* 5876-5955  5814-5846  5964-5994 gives 0.09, 13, 12.4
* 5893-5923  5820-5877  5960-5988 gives 0.08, 12.8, 12.3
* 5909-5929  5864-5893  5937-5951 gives -0.02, 11.6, 12.5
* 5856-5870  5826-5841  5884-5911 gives -0.03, 13.2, 10.7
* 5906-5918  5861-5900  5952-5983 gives -0.07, 11.3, 12.1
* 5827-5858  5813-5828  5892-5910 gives -0.01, 13.1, 11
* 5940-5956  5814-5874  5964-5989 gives 0.04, 12.8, 12.4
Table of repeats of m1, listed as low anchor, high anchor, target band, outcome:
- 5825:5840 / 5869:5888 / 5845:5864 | 0.6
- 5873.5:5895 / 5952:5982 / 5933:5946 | -1.1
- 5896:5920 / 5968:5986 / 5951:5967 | 0.9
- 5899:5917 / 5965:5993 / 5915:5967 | 0.5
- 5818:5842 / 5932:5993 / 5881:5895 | 3.0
